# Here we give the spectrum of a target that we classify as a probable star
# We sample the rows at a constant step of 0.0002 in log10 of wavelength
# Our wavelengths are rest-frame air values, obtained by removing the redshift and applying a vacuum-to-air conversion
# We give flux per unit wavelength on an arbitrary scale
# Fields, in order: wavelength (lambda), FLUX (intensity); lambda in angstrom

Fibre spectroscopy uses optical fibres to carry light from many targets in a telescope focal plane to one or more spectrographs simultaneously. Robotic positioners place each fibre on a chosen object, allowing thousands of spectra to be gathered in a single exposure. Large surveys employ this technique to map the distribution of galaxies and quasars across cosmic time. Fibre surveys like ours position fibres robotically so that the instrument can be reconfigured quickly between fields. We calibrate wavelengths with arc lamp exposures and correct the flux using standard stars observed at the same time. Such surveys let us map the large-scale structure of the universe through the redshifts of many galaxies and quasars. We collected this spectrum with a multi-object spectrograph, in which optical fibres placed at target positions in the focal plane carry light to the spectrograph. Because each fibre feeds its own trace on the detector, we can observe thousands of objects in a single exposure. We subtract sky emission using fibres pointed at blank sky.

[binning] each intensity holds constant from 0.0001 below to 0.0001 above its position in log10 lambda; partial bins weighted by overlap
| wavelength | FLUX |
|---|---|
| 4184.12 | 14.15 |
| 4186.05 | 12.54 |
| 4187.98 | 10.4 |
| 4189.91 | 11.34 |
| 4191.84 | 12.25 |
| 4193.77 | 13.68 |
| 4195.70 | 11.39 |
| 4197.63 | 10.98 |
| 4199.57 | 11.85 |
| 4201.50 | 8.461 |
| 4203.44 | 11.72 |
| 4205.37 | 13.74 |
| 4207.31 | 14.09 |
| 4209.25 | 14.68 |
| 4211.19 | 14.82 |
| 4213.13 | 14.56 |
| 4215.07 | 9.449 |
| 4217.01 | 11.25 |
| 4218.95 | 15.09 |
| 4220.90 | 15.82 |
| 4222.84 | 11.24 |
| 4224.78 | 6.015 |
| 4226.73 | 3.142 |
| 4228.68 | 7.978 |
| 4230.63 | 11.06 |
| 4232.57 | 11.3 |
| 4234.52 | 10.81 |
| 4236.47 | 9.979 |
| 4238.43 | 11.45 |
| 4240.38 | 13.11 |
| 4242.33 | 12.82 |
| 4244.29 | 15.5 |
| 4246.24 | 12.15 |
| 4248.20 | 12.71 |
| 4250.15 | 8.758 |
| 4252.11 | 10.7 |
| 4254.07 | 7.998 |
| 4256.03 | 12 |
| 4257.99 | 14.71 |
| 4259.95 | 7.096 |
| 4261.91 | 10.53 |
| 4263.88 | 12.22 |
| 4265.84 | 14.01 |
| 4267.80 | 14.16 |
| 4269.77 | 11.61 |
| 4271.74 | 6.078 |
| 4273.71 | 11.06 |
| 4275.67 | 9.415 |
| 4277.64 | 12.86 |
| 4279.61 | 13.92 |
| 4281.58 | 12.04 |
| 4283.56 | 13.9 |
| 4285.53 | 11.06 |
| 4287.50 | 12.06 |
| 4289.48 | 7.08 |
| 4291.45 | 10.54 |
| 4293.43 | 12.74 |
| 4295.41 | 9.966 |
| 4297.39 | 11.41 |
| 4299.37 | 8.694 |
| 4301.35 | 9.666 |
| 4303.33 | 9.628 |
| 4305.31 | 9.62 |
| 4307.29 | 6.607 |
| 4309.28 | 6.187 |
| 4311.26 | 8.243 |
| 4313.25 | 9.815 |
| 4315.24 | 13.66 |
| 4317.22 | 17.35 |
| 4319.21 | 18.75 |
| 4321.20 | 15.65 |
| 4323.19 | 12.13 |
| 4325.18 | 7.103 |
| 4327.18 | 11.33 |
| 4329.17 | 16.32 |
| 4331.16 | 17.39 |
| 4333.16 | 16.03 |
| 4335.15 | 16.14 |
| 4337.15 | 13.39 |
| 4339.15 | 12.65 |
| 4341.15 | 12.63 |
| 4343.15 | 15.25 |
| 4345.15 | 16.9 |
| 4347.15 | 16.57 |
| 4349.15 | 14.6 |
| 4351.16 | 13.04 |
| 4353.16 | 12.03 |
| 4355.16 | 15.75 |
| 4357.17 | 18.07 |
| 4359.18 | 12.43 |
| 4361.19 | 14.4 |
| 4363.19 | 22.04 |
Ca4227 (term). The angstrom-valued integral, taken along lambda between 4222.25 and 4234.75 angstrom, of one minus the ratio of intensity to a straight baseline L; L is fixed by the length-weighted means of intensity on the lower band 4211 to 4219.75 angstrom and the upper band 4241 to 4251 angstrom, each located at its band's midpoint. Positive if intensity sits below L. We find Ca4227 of 4.0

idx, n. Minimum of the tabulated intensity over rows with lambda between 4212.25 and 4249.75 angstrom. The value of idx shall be 3.142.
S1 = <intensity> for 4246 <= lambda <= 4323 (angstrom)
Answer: 11.2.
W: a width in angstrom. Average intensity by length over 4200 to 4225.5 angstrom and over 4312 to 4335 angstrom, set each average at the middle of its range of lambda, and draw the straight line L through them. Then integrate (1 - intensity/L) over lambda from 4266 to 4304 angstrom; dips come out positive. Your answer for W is 7.1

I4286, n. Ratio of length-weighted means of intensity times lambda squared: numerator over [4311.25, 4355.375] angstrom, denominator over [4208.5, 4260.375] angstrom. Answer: 1.30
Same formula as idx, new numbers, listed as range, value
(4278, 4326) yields 6.187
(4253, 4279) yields 6.078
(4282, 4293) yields 7.08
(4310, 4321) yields 8.243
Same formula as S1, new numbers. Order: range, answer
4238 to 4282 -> 11.6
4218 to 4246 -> 11.1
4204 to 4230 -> 11.7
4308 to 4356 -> 13.7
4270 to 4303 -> 10.8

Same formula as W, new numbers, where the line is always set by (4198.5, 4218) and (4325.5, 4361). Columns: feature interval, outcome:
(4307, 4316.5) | 3.2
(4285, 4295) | 2.3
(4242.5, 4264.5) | 3.0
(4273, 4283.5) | 1.2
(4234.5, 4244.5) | 0.6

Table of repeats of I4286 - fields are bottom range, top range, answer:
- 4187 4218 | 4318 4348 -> 1.27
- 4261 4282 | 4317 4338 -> 1.29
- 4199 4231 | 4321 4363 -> 1.33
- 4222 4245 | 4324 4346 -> 1.43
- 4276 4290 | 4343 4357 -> 1.31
